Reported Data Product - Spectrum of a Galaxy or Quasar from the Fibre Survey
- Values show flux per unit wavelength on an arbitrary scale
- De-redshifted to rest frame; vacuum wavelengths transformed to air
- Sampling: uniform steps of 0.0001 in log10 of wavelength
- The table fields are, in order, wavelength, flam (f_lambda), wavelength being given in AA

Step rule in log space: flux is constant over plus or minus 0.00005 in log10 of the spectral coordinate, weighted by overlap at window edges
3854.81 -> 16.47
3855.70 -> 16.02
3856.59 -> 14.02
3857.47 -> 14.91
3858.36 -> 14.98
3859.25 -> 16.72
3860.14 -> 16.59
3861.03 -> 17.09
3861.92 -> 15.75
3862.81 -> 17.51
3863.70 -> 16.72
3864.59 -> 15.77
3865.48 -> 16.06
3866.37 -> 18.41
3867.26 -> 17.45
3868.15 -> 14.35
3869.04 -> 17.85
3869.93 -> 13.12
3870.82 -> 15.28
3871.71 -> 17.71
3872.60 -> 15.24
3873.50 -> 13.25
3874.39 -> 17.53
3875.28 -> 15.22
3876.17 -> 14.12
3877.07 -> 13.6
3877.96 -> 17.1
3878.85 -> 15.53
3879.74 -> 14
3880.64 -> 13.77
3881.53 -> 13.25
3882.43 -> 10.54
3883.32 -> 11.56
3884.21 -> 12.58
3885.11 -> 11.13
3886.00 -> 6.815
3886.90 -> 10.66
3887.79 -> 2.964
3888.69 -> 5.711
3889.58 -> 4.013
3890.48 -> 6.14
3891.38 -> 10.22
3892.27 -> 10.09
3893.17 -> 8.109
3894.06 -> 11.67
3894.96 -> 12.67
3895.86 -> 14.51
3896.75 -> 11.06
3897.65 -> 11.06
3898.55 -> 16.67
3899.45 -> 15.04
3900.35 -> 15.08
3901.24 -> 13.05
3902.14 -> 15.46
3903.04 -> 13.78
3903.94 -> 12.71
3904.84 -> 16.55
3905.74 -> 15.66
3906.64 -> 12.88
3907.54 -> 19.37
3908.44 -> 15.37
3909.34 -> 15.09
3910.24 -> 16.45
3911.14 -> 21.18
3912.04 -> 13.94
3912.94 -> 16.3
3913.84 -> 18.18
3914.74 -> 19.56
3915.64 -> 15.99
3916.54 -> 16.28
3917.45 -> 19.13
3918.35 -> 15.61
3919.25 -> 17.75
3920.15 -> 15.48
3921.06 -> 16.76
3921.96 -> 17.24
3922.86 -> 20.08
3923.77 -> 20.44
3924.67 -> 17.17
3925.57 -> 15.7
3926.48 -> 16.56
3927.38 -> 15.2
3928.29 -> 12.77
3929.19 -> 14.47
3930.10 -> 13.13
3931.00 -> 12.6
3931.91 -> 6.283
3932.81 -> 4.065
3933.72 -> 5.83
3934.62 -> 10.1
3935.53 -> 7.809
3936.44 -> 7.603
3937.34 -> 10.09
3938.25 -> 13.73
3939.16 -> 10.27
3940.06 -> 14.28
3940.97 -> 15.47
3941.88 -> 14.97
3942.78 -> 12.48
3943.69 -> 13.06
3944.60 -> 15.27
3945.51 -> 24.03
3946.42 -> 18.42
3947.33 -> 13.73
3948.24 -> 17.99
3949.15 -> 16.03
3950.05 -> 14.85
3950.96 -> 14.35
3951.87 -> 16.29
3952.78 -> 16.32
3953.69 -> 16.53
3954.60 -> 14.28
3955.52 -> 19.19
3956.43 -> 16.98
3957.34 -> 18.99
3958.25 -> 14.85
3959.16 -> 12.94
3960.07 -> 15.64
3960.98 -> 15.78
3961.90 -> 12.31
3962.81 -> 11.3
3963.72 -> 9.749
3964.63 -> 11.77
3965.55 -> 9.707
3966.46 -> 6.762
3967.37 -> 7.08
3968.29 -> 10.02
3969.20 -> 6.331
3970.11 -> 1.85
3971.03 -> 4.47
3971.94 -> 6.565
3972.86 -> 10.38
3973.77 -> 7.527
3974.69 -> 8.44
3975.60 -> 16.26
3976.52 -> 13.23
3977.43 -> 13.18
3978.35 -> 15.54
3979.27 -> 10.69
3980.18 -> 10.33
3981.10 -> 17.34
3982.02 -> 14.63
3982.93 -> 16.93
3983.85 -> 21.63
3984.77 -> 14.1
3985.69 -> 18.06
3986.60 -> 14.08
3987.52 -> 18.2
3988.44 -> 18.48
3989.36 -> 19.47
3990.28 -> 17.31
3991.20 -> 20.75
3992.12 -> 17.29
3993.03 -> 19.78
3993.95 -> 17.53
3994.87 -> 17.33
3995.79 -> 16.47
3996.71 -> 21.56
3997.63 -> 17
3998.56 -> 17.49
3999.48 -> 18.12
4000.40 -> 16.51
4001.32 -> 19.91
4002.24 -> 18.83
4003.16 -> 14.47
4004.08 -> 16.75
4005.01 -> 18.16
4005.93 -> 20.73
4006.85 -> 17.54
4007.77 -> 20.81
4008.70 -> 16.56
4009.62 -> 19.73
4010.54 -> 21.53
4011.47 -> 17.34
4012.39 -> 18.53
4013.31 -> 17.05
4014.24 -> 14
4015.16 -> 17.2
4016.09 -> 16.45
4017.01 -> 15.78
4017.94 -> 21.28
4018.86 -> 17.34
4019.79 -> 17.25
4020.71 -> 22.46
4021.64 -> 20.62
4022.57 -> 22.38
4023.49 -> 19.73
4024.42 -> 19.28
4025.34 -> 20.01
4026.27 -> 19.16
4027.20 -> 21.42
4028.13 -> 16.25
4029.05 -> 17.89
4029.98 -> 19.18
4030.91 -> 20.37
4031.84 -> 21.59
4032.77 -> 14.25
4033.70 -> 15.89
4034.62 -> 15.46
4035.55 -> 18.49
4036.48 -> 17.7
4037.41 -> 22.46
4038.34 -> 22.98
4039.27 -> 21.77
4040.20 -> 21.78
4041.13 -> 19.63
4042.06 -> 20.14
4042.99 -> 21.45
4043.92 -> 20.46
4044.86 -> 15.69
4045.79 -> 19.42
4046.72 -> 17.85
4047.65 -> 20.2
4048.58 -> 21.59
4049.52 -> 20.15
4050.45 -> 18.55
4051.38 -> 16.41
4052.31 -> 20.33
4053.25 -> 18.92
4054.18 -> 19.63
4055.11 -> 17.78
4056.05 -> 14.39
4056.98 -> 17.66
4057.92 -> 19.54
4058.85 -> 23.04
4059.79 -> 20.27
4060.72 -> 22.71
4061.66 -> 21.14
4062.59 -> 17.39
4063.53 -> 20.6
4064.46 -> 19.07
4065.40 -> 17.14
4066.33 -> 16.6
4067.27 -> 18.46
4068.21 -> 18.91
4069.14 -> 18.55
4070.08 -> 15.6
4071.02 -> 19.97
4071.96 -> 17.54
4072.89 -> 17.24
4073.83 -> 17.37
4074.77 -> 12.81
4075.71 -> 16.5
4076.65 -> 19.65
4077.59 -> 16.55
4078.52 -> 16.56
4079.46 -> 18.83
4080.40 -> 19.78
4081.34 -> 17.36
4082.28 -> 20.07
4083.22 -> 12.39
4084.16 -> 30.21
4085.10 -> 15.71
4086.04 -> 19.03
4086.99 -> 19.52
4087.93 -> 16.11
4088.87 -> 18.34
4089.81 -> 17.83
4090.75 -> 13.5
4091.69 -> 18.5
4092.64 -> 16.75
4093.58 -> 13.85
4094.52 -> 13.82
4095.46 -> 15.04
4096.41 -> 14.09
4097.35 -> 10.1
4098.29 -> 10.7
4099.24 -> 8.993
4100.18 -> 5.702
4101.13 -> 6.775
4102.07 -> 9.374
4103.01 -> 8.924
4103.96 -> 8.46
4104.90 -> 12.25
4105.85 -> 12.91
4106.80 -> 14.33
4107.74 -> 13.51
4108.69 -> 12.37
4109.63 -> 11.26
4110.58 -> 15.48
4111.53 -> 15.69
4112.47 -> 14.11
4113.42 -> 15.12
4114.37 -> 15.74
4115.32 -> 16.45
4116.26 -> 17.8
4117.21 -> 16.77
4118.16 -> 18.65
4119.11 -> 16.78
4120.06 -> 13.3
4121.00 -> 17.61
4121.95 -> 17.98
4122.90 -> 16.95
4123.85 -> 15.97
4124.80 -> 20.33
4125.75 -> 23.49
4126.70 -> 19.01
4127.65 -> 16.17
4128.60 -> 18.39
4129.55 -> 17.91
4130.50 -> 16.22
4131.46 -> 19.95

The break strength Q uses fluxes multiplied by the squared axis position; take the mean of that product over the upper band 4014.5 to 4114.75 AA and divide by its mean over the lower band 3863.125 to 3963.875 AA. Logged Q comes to 1.3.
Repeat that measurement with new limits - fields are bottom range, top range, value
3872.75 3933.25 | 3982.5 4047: 1.42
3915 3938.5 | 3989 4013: 1.38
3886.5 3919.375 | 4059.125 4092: 1.46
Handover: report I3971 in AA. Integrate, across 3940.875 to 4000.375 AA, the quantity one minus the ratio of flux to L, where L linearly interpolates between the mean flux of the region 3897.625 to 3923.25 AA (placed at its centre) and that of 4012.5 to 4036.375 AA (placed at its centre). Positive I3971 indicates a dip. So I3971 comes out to 9.68 AA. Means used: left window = 16.2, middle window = 14.6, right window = 18.4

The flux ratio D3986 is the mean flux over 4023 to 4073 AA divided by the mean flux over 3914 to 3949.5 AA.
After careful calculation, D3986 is 1.3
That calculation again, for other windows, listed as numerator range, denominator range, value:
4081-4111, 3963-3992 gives 1.12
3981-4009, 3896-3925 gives 1.11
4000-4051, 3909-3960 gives 1.26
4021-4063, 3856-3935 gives 1.37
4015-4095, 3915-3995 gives 1.32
